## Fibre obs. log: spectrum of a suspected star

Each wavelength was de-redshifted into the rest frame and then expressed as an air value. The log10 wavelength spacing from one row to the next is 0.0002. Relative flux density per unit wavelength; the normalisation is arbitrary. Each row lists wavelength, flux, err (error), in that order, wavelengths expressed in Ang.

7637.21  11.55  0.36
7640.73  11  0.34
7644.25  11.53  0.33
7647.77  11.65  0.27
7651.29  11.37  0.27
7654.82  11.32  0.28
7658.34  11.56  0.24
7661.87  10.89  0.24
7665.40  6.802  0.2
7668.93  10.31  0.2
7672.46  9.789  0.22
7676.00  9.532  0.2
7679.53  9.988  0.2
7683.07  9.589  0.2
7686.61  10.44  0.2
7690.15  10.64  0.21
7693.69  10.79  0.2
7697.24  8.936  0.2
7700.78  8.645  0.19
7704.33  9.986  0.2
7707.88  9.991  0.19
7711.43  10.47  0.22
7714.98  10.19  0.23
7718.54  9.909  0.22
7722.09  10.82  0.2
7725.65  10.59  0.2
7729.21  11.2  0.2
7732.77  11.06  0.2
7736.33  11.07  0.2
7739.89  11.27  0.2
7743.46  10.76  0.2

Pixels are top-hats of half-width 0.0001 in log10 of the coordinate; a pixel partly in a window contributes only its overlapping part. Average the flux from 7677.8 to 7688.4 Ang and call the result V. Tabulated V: 10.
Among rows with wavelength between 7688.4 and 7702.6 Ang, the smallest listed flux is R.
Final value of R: 8.645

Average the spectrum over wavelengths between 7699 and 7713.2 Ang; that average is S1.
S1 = 9.77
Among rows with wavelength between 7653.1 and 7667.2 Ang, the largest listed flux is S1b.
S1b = 11.56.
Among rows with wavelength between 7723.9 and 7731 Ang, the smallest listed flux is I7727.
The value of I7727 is 10.59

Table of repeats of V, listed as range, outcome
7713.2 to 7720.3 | 10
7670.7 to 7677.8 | 9.66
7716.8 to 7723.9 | 10.4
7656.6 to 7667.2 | 9.75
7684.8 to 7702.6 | 9.89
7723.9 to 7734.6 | 11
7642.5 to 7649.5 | 11.6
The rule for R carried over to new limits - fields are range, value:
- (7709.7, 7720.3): 9.909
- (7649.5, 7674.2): 6.802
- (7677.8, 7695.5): 9.589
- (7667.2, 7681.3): 9.532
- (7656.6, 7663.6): 10.89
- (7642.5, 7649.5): 11.53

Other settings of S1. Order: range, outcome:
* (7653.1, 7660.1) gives 11.5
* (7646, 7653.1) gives 11.5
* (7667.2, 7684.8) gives 9.84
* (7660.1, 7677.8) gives 9.47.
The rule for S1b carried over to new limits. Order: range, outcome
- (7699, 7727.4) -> 10.82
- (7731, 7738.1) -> 11.07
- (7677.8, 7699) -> 10.79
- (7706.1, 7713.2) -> 10.47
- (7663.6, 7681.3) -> 10.31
